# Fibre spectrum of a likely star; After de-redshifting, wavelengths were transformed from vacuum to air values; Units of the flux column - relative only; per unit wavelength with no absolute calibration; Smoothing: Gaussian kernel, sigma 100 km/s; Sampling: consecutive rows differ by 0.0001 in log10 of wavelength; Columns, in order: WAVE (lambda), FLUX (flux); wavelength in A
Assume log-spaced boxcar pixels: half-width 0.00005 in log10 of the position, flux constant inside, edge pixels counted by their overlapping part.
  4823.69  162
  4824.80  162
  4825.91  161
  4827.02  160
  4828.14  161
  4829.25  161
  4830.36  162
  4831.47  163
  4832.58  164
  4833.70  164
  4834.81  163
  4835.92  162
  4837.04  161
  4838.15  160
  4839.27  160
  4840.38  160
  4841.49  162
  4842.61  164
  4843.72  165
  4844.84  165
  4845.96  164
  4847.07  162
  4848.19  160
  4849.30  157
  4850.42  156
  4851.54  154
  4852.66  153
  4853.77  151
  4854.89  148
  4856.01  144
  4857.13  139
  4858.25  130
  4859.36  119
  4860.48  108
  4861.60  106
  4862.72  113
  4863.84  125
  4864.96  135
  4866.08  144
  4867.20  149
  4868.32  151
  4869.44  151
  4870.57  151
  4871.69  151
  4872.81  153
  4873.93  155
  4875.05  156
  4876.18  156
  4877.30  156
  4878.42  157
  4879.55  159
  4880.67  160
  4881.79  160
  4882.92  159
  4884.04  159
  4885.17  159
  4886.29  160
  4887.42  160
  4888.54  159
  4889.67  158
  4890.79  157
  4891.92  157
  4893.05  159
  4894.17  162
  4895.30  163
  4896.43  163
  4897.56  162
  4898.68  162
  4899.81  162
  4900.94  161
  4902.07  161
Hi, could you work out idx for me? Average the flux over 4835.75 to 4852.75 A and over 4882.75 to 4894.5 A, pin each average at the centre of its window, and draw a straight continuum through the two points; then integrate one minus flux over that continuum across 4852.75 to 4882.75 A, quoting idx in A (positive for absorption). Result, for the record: 3.0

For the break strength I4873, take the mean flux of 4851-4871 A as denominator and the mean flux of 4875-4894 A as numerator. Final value 1.16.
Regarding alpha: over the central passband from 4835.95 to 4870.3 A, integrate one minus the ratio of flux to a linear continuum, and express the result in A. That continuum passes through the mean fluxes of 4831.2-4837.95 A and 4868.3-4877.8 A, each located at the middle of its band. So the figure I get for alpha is 2.4 A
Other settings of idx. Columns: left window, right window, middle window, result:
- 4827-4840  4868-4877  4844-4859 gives 0.52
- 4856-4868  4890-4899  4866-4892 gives -1.97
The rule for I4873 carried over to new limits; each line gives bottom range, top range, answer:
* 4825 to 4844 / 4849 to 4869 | 0.85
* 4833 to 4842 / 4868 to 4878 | 0.95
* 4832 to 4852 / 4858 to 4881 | 0.88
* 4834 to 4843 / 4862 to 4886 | 0.93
